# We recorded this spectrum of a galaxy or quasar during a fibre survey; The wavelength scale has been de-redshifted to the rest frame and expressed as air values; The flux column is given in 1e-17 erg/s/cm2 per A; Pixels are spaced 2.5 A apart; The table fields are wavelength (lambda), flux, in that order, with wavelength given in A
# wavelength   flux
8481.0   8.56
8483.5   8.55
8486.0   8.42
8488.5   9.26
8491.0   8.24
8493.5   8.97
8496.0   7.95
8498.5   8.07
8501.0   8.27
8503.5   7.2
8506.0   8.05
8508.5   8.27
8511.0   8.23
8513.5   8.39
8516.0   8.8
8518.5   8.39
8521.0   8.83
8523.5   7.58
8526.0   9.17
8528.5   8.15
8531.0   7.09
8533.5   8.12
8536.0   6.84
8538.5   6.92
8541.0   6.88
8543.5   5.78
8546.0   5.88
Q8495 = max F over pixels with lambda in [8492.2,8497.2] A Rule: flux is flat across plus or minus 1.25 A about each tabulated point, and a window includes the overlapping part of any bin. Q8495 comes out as 8.97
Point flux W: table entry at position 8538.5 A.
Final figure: 6.92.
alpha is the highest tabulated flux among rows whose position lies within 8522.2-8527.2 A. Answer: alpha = 9.17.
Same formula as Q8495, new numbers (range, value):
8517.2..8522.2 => 8.83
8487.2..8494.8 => 9.26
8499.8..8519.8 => 8.8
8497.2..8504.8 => 8.27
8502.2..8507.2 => 8.05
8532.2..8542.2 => 8.12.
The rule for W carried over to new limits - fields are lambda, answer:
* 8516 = 8.8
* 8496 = 7.95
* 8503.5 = 7.2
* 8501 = 8.27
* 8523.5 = 7.58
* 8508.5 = 8.27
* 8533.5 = 8.12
